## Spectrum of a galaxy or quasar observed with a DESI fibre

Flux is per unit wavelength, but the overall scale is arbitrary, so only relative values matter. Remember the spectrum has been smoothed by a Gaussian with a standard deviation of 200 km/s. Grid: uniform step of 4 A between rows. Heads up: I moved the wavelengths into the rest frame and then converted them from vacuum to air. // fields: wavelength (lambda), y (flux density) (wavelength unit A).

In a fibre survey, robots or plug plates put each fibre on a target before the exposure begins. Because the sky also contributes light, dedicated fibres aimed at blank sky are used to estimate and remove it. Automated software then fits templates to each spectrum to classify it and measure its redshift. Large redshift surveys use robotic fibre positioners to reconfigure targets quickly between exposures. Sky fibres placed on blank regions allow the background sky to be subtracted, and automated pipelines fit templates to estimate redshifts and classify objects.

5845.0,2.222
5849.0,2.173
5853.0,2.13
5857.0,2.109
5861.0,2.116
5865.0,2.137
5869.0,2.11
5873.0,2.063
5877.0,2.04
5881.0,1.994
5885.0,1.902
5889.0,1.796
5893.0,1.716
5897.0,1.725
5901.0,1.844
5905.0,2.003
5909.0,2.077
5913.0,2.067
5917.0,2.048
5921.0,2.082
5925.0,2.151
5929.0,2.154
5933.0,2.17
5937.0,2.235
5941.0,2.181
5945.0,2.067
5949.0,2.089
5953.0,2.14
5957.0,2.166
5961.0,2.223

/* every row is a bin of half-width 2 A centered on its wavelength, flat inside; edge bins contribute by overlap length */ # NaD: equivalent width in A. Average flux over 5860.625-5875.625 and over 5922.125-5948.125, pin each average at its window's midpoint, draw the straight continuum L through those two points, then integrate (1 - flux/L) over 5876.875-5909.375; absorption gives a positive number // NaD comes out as 3.7 A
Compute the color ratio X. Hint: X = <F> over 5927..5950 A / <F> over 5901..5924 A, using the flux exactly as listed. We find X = 1.1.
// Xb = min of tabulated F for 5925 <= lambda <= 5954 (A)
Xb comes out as 2.067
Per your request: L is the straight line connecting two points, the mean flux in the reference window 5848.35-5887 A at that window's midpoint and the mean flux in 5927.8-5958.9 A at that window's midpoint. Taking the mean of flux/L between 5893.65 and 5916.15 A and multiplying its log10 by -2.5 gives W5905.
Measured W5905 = 0.10 mag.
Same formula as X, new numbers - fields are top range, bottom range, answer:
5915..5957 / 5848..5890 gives 1.04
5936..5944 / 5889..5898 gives 1.26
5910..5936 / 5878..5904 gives 1.15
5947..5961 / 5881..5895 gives 1.17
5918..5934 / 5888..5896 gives 1.22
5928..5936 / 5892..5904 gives 1.22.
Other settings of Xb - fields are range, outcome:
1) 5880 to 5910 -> 1.716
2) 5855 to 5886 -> 1.902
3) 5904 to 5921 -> 2.003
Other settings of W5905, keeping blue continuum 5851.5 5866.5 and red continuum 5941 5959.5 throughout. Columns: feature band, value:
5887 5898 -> 0.21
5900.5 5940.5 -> 0.01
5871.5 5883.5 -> 0.05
